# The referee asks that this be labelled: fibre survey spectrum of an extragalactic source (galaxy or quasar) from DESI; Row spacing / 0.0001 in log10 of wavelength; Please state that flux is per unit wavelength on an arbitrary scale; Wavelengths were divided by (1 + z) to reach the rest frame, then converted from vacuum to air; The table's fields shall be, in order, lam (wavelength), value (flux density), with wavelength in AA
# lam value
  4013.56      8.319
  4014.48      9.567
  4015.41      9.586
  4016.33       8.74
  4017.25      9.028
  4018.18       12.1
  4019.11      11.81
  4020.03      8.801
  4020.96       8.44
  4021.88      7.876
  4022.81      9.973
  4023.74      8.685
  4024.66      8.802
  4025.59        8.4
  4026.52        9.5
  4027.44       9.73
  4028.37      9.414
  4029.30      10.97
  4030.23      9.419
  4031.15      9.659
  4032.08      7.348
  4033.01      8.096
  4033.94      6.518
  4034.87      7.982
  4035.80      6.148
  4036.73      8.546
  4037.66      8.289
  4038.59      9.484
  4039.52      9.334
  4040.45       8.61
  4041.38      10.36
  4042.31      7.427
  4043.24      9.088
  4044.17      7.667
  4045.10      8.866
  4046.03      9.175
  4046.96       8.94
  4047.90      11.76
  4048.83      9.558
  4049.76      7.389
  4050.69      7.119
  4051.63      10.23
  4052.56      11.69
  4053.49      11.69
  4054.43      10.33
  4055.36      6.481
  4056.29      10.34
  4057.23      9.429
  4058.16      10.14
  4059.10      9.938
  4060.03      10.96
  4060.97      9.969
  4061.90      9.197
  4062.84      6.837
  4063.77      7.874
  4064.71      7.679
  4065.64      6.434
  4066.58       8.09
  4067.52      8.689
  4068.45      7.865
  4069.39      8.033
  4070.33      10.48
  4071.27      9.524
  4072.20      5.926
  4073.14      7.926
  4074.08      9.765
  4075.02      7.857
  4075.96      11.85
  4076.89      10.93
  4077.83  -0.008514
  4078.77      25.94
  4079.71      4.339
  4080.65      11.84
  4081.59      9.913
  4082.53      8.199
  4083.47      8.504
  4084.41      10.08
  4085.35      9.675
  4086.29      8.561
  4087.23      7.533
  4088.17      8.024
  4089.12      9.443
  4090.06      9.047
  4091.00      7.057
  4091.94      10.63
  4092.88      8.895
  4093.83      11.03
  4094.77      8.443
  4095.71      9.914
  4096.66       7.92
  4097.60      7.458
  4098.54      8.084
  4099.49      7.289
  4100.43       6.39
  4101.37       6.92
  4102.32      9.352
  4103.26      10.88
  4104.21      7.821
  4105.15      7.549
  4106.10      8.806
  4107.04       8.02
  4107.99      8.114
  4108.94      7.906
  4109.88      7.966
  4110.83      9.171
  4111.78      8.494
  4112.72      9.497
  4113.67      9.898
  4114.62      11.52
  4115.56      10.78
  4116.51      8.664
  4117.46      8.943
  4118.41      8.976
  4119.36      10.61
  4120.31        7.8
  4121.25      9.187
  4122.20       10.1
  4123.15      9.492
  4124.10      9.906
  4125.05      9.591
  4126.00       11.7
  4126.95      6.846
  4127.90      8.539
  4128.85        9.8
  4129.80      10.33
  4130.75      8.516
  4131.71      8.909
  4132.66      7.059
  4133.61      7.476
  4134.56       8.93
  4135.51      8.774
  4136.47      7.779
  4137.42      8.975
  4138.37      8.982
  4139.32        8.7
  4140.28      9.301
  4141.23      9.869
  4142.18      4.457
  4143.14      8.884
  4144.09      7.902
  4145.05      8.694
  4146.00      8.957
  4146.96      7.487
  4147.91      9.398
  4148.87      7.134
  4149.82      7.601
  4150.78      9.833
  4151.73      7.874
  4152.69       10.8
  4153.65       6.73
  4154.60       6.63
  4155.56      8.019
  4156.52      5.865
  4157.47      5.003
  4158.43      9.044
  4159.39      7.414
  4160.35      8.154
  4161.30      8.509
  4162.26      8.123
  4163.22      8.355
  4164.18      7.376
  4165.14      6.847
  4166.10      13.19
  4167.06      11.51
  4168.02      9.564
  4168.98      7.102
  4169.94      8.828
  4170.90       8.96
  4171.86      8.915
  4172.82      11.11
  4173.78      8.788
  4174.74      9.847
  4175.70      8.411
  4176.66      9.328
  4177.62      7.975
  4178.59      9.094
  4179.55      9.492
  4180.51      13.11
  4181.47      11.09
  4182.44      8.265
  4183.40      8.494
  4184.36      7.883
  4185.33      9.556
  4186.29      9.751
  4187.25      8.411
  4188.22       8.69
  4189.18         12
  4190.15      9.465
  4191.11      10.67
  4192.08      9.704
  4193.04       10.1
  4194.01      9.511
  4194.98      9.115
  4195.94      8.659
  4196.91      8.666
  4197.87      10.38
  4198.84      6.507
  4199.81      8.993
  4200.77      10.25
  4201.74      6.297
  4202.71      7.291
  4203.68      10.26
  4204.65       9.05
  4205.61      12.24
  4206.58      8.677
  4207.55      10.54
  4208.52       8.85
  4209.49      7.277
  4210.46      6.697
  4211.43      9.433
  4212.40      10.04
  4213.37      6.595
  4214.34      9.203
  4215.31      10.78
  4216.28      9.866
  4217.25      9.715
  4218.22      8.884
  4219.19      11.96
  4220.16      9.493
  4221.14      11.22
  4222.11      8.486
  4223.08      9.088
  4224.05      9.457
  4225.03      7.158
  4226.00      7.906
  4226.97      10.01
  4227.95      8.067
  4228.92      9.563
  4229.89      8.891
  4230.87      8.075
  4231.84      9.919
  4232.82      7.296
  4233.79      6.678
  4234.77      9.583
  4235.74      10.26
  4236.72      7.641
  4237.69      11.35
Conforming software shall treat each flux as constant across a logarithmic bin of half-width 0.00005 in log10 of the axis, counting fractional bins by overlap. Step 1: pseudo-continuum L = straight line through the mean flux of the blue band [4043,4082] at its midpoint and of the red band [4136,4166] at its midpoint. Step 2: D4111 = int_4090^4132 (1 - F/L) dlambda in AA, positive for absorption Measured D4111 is -1.7 AA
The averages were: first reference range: 9.23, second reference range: 8.09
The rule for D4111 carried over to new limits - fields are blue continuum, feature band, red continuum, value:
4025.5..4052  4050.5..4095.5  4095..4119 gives -2.4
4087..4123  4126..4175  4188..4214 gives 2.5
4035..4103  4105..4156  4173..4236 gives 1.8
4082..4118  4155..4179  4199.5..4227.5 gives 1.0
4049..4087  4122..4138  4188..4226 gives 0.4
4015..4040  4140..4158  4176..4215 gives 2.4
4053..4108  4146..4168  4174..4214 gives 2.0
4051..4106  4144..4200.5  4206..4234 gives 0.8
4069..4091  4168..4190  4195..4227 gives -0.5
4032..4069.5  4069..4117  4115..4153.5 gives -0.9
